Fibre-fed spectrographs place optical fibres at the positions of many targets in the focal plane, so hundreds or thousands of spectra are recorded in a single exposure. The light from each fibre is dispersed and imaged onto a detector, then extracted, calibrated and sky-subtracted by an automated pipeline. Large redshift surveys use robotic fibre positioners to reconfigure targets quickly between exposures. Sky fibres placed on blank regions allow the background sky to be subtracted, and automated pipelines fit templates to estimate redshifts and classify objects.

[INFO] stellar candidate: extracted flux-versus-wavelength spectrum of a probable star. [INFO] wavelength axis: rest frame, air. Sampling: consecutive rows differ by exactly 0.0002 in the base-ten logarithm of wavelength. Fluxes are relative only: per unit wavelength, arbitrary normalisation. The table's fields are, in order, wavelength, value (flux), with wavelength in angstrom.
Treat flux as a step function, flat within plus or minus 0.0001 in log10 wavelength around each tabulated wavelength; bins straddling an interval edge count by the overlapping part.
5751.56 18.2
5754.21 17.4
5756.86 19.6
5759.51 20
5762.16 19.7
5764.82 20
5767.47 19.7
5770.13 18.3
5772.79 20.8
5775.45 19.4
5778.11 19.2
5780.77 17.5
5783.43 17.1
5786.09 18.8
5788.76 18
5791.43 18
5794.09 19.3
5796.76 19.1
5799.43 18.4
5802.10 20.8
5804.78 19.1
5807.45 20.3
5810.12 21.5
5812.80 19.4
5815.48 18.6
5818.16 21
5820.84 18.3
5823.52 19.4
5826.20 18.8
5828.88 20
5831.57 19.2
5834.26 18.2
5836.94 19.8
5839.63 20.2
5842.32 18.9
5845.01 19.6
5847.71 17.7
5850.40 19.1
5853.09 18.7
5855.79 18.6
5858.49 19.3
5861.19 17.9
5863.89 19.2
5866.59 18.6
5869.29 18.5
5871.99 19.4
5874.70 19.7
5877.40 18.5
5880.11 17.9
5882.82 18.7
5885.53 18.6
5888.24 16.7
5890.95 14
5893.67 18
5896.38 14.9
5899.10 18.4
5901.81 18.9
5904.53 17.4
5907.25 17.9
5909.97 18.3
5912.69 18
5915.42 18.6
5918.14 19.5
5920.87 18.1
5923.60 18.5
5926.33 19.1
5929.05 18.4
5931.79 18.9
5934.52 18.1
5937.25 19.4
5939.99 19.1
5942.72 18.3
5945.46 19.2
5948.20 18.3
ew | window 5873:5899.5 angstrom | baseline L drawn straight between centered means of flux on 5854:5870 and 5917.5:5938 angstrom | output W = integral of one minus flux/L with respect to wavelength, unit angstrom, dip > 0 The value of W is 1.6 angstrom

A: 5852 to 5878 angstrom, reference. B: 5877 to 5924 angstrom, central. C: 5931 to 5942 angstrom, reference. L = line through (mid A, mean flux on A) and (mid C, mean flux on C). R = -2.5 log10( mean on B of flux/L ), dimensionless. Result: 0.06 mag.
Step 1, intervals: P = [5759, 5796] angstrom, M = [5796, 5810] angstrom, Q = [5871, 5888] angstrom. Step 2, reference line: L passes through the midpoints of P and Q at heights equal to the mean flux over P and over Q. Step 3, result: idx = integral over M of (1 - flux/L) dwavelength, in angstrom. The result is -0.63 angstrom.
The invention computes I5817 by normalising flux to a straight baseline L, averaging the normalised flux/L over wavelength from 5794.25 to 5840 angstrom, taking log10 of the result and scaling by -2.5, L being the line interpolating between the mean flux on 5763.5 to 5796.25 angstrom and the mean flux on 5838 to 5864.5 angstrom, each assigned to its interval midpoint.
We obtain -0.04 mag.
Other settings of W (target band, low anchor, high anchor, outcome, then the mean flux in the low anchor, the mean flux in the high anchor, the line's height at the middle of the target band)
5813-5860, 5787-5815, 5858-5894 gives -0.8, 19.4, 18.2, 18.8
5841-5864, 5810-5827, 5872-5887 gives 0.4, 19.5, 18.7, 19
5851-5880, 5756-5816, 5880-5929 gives -0.8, 19.2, 17.9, 18.3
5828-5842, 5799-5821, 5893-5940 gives 0.0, 19.8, 18.3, 19.5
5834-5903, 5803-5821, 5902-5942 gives 2.9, 19.9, 18.5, 19.2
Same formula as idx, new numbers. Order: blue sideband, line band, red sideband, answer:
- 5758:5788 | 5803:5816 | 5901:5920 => -0.67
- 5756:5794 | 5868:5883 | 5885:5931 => -0.55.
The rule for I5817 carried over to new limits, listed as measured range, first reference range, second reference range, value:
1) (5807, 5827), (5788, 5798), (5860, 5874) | -0.06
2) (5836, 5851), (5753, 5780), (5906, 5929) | -0.02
